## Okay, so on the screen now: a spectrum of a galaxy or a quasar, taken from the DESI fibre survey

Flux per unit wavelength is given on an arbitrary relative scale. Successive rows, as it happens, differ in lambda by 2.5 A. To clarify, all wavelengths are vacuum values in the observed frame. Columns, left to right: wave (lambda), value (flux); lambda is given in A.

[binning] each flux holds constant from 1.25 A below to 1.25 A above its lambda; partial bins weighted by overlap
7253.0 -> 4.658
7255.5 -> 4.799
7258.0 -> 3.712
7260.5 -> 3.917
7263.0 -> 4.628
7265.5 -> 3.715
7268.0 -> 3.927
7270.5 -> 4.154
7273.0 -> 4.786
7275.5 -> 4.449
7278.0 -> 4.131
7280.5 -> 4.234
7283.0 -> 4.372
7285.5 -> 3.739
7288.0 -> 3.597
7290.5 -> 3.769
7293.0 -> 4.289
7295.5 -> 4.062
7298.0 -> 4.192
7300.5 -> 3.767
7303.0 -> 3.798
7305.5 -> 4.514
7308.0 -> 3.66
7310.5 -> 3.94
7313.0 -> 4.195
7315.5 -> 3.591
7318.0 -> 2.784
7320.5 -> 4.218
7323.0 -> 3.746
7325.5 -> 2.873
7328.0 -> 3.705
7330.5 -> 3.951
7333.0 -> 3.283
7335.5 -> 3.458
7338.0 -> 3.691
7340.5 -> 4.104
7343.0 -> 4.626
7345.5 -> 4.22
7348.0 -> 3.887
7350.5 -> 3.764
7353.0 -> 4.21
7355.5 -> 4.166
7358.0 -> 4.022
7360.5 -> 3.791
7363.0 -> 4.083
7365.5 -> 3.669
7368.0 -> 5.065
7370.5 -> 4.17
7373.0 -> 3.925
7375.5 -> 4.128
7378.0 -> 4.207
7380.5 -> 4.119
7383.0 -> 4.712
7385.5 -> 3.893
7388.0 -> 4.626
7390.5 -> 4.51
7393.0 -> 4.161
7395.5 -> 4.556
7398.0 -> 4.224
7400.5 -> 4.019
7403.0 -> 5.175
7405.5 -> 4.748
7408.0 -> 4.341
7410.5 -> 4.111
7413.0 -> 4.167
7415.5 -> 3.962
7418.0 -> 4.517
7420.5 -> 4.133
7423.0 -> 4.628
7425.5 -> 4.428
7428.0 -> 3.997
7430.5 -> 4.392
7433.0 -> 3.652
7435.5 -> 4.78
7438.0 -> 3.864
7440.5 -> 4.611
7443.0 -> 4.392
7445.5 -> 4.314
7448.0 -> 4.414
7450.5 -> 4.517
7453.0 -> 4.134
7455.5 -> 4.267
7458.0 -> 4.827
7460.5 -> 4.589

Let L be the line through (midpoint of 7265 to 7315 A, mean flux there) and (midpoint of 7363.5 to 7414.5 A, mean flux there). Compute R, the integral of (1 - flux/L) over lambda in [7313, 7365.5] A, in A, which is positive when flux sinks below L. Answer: 4.7 A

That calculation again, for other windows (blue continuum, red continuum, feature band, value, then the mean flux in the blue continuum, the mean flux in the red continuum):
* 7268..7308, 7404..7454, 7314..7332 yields 2.6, 4.1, 4.31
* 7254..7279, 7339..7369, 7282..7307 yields 1.1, 4.23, 4.12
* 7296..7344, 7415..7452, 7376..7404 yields -1.7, 3.79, 4.31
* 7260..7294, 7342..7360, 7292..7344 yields 3.7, 4.13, 4.11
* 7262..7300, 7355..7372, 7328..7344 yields 1.2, 4.13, 4.13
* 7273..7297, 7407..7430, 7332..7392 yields 1.4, 4.11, 4.26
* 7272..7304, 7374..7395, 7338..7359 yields 0.6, 4.09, 4.3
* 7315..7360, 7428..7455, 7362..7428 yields -3.9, 3.8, 4.29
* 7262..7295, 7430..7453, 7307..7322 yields 1.6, 4.13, 4.31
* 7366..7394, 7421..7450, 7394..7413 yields -0.5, 4.3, 4.32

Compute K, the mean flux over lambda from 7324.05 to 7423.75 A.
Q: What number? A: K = 4.14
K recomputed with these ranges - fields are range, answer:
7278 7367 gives 3.89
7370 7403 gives 4.29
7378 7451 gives 4.34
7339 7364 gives 4.08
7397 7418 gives 4.36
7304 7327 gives 3.73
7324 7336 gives 3.46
